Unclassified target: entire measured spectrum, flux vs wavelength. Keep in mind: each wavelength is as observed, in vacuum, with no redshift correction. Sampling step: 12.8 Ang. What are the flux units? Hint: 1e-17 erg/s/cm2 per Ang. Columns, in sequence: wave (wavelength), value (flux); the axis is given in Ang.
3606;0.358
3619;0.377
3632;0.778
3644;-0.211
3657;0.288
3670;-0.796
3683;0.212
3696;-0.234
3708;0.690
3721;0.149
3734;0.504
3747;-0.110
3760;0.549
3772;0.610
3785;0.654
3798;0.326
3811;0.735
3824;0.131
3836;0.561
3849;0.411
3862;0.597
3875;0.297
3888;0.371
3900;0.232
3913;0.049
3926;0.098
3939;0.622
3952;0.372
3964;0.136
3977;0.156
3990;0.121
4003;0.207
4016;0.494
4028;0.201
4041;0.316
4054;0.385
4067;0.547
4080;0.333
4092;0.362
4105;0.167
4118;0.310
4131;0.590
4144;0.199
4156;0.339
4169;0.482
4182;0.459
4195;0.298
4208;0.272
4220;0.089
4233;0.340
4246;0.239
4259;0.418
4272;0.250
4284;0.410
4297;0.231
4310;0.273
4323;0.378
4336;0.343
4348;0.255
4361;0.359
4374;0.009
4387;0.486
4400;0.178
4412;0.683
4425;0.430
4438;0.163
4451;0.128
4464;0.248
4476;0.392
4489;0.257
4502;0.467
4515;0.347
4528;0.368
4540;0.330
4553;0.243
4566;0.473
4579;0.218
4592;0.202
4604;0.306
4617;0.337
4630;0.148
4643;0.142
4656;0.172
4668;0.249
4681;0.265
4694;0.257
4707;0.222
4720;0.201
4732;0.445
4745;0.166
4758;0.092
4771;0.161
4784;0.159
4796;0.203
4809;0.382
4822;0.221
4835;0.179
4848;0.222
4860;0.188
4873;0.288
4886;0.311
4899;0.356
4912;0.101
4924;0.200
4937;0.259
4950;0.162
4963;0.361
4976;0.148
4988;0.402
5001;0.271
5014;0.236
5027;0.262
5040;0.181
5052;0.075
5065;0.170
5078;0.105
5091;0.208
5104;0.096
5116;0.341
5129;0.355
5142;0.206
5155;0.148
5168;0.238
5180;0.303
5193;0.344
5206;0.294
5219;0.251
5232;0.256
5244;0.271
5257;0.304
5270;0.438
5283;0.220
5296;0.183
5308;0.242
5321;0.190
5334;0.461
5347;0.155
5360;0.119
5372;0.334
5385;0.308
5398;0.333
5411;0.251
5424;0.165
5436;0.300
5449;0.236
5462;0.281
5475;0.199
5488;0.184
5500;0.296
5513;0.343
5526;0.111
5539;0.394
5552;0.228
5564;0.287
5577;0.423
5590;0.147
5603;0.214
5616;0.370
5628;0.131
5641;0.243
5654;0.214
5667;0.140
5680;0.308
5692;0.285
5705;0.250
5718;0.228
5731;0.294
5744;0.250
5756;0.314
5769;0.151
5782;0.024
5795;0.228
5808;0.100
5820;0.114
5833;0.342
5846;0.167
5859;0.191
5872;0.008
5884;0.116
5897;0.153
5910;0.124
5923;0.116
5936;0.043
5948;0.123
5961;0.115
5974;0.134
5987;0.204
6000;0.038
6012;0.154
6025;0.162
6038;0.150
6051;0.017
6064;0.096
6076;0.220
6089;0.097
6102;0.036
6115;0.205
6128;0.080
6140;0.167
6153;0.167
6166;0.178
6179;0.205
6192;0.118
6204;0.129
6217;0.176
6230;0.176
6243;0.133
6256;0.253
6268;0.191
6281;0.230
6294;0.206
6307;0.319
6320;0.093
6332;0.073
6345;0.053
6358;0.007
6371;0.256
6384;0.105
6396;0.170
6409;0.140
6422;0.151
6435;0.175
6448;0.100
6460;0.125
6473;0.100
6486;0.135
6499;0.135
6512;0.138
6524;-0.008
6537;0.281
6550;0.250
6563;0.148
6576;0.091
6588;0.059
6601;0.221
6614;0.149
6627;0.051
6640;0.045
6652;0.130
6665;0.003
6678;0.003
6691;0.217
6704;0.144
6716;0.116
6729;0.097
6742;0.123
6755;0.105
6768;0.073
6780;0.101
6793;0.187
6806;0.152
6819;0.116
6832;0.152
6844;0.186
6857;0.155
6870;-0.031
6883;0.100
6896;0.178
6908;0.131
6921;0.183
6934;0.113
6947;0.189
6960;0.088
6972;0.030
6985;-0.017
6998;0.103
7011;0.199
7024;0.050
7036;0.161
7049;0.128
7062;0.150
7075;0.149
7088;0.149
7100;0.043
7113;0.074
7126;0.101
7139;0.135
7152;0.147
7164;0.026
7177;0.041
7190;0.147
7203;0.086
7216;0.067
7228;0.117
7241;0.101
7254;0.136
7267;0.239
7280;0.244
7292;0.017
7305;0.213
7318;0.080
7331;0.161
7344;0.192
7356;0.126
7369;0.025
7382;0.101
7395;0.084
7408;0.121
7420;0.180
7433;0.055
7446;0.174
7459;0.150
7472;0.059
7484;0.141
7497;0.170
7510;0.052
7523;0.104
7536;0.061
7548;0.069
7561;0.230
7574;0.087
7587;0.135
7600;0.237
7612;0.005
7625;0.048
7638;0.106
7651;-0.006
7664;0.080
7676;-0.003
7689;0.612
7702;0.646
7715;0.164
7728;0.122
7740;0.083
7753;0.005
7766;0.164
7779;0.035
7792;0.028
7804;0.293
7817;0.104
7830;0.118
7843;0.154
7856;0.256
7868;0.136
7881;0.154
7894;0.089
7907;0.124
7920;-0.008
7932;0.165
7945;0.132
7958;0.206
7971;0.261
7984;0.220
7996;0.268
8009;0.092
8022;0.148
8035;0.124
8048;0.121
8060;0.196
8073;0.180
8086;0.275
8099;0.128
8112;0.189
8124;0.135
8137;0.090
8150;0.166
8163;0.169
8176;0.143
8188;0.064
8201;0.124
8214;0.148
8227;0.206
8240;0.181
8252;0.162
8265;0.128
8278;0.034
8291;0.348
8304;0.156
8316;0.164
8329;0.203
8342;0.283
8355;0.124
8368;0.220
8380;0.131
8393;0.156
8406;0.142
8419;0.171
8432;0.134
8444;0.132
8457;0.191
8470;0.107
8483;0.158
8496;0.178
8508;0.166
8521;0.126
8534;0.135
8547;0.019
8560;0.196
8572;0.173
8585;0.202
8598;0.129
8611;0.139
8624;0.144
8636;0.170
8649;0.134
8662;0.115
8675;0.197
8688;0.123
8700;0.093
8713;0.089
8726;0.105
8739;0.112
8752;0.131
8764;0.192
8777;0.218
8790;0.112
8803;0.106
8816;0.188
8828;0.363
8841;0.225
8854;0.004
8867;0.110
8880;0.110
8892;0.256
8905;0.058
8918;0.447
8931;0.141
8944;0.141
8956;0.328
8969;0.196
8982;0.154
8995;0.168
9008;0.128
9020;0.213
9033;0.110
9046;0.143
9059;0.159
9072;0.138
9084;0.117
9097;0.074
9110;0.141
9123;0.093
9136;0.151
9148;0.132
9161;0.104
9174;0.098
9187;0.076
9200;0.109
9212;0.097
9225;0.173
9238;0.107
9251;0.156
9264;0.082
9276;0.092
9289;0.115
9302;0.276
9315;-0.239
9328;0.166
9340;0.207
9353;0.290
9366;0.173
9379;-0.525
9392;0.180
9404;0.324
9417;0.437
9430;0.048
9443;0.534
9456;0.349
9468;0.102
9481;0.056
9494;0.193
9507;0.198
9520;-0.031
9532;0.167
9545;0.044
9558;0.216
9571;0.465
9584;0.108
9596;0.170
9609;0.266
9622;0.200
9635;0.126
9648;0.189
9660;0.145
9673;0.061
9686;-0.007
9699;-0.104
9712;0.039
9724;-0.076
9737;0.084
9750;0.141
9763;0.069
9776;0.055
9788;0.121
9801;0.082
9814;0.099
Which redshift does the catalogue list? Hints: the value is 1.064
